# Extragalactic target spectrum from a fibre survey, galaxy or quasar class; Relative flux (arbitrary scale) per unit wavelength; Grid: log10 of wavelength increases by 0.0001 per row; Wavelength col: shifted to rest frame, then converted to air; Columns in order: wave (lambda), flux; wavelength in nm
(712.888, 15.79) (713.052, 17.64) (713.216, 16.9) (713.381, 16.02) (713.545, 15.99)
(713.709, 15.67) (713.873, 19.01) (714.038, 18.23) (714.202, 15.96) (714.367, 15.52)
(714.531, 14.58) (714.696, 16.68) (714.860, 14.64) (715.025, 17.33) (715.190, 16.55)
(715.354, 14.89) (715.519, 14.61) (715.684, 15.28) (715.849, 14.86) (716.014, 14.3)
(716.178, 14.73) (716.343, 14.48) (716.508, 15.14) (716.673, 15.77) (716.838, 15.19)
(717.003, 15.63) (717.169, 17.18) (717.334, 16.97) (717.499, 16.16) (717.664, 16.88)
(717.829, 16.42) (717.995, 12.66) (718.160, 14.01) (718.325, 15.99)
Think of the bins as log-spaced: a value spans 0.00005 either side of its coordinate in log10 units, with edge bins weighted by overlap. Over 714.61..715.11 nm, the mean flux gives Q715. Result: 16.2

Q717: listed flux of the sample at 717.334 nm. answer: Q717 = 16.97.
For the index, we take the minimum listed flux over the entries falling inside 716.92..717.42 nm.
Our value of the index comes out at 15.63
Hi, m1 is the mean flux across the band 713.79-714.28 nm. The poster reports 17.8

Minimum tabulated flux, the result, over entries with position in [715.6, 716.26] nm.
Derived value 14.3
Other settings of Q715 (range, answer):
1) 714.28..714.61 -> 15.1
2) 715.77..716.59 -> 14.7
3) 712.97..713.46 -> 16.8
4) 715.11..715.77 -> 15.3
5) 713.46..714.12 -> 17.2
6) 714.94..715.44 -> 16.2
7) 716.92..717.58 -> 16.5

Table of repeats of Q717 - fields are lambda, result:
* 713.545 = 15.99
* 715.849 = 14.86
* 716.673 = 15.77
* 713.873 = 19.01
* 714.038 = 18.23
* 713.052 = 17.64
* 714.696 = 16.68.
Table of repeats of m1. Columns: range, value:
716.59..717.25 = 15.9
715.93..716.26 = 14.5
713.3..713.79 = 15.9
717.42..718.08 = 15.5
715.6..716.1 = 14.8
